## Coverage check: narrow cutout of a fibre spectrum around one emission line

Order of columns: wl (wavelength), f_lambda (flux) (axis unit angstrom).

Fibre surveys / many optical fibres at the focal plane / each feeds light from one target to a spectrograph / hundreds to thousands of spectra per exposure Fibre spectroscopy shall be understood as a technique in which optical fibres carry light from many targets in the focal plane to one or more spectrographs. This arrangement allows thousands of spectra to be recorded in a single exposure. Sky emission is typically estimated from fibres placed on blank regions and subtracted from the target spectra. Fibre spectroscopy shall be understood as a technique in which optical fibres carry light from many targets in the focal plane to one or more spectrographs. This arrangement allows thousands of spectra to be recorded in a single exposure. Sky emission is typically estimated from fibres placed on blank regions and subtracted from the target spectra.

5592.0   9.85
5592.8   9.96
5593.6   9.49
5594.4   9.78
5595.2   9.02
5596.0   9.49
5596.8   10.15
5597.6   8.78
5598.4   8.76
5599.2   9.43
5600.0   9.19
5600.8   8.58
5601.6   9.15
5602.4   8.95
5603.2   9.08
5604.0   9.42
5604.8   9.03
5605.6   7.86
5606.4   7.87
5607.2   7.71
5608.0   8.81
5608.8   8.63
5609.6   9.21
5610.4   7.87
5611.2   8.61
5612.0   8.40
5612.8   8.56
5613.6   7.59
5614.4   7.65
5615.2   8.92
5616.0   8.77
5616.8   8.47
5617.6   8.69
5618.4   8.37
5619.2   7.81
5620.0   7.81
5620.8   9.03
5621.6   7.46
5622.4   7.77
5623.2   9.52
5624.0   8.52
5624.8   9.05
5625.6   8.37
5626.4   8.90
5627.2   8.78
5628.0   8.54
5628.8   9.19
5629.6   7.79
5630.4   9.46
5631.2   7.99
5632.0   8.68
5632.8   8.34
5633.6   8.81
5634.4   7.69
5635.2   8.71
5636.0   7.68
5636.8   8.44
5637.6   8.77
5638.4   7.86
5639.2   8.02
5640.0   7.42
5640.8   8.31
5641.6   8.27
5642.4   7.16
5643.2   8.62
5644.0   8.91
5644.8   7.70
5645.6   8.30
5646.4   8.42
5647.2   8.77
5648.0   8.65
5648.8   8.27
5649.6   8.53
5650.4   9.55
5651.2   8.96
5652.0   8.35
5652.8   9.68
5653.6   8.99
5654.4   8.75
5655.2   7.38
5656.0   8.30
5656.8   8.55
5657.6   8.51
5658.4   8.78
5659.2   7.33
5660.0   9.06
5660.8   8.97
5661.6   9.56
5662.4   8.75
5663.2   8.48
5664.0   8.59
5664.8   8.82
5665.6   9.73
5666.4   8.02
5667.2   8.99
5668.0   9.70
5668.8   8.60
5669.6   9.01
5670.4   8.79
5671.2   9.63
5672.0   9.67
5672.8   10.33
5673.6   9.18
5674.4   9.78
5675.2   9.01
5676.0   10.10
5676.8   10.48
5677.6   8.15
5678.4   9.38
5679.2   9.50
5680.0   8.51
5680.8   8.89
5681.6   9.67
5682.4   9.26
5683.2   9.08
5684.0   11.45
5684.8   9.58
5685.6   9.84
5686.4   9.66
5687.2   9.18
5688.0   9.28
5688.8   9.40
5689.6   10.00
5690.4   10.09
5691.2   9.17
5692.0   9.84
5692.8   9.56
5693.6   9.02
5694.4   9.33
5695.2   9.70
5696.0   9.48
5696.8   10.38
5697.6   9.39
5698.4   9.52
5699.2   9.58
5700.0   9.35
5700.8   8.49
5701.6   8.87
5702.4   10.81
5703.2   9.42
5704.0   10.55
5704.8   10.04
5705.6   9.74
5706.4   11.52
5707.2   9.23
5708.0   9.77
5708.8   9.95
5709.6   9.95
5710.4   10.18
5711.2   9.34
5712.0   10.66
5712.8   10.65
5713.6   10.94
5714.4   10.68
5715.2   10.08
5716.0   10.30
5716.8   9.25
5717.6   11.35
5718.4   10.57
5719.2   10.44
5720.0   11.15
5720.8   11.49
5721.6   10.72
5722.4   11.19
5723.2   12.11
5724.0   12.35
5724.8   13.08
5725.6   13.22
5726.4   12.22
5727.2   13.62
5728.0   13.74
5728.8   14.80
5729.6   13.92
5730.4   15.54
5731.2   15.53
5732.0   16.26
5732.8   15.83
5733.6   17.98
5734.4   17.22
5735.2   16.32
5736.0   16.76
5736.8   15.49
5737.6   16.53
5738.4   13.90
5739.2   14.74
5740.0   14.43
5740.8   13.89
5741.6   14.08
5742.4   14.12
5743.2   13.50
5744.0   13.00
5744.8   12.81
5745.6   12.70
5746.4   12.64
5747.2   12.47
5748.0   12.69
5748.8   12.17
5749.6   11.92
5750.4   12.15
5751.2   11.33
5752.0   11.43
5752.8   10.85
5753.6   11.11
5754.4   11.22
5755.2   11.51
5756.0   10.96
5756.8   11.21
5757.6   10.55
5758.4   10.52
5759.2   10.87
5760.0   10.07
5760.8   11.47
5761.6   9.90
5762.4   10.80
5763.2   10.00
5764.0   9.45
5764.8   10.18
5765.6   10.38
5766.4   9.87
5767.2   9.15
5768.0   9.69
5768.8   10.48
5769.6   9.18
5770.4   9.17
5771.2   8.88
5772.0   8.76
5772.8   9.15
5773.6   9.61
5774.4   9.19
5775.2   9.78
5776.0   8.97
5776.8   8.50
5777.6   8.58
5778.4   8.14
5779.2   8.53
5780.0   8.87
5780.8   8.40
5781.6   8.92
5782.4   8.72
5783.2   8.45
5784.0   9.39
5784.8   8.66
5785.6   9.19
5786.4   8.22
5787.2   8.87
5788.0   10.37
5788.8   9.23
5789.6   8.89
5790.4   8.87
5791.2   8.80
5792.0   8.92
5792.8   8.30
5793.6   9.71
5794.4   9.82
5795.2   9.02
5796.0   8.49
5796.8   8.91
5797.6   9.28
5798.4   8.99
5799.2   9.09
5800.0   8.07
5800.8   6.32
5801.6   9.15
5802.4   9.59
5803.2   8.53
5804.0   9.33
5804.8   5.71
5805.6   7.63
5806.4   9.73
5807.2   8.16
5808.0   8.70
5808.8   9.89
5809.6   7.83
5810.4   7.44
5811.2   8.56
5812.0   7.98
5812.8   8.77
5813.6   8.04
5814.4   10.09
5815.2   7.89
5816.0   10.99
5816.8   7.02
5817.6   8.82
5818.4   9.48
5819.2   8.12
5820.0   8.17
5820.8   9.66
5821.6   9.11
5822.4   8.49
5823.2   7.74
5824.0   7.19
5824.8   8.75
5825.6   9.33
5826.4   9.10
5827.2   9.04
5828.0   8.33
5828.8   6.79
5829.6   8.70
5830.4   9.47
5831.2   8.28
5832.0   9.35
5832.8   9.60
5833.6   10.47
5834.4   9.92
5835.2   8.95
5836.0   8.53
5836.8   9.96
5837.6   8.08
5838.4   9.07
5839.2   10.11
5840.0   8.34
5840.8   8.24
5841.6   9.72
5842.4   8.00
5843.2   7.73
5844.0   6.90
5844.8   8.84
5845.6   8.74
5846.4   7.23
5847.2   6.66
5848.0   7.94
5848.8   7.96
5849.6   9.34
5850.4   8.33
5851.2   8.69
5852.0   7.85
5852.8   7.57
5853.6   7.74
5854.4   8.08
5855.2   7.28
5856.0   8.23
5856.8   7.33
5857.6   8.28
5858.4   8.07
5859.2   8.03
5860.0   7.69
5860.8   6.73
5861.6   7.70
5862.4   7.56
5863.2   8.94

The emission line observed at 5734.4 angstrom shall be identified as H-gamma 4340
